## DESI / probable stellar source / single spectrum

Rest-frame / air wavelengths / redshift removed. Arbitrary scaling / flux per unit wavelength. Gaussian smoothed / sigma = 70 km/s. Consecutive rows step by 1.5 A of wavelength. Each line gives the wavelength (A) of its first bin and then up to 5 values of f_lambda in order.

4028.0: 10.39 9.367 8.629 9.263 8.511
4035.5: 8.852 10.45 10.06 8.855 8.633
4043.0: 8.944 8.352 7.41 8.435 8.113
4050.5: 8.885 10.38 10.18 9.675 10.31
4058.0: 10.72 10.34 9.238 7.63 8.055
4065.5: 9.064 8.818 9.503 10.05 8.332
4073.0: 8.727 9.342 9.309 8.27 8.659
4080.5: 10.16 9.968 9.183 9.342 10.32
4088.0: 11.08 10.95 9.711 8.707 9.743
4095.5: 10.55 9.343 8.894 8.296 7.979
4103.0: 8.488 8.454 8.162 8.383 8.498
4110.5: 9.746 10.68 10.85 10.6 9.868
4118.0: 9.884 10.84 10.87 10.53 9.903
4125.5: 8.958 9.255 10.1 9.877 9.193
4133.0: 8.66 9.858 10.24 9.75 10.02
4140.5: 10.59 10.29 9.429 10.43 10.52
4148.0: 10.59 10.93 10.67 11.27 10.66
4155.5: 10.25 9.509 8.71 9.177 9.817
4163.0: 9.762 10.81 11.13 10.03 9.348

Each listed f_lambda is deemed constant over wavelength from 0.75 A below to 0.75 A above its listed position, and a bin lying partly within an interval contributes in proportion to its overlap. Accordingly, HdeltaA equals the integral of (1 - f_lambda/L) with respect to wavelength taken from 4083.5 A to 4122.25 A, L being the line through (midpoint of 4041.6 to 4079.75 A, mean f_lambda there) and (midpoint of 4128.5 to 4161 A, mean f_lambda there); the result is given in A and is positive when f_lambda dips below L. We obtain -0.3 A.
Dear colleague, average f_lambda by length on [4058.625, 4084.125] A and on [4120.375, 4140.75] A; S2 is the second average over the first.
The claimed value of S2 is 1.08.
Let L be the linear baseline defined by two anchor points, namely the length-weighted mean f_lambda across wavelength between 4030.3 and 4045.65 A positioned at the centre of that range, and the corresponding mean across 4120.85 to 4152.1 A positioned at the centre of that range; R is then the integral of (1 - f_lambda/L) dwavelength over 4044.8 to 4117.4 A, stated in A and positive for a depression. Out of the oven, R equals 1.1 A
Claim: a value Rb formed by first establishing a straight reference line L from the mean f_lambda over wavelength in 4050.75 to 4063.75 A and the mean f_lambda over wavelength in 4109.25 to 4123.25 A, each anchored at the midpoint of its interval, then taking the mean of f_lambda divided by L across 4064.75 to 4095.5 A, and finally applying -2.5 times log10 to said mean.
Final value 0.05 mag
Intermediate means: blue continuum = 9.71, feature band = 9.49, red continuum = 10.4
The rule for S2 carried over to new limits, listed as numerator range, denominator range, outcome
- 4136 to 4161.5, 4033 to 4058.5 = 1.10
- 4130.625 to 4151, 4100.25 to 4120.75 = 1.07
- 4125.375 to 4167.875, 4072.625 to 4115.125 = 1.07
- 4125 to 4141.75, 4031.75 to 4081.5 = 1.06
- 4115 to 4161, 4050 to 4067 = 1.06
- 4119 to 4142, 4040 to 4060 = 1.07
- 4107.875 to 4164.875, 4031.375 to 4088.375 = 1.09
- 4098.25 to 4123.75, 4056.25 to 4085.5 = 1.03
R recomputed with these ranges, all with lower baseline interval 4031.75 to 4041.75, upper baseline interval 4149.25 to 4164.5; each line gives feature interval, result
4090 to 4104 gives 0.8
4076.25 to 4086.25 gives 0.3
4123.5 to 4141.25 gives 0.4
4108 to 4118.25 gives -0.2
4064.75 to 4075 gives 0.4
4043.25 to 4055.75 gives 0.6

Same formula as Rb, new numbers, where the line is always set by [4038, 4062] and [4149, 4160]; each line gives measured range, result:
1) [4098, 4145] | 0.03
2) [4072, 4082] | 0.04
